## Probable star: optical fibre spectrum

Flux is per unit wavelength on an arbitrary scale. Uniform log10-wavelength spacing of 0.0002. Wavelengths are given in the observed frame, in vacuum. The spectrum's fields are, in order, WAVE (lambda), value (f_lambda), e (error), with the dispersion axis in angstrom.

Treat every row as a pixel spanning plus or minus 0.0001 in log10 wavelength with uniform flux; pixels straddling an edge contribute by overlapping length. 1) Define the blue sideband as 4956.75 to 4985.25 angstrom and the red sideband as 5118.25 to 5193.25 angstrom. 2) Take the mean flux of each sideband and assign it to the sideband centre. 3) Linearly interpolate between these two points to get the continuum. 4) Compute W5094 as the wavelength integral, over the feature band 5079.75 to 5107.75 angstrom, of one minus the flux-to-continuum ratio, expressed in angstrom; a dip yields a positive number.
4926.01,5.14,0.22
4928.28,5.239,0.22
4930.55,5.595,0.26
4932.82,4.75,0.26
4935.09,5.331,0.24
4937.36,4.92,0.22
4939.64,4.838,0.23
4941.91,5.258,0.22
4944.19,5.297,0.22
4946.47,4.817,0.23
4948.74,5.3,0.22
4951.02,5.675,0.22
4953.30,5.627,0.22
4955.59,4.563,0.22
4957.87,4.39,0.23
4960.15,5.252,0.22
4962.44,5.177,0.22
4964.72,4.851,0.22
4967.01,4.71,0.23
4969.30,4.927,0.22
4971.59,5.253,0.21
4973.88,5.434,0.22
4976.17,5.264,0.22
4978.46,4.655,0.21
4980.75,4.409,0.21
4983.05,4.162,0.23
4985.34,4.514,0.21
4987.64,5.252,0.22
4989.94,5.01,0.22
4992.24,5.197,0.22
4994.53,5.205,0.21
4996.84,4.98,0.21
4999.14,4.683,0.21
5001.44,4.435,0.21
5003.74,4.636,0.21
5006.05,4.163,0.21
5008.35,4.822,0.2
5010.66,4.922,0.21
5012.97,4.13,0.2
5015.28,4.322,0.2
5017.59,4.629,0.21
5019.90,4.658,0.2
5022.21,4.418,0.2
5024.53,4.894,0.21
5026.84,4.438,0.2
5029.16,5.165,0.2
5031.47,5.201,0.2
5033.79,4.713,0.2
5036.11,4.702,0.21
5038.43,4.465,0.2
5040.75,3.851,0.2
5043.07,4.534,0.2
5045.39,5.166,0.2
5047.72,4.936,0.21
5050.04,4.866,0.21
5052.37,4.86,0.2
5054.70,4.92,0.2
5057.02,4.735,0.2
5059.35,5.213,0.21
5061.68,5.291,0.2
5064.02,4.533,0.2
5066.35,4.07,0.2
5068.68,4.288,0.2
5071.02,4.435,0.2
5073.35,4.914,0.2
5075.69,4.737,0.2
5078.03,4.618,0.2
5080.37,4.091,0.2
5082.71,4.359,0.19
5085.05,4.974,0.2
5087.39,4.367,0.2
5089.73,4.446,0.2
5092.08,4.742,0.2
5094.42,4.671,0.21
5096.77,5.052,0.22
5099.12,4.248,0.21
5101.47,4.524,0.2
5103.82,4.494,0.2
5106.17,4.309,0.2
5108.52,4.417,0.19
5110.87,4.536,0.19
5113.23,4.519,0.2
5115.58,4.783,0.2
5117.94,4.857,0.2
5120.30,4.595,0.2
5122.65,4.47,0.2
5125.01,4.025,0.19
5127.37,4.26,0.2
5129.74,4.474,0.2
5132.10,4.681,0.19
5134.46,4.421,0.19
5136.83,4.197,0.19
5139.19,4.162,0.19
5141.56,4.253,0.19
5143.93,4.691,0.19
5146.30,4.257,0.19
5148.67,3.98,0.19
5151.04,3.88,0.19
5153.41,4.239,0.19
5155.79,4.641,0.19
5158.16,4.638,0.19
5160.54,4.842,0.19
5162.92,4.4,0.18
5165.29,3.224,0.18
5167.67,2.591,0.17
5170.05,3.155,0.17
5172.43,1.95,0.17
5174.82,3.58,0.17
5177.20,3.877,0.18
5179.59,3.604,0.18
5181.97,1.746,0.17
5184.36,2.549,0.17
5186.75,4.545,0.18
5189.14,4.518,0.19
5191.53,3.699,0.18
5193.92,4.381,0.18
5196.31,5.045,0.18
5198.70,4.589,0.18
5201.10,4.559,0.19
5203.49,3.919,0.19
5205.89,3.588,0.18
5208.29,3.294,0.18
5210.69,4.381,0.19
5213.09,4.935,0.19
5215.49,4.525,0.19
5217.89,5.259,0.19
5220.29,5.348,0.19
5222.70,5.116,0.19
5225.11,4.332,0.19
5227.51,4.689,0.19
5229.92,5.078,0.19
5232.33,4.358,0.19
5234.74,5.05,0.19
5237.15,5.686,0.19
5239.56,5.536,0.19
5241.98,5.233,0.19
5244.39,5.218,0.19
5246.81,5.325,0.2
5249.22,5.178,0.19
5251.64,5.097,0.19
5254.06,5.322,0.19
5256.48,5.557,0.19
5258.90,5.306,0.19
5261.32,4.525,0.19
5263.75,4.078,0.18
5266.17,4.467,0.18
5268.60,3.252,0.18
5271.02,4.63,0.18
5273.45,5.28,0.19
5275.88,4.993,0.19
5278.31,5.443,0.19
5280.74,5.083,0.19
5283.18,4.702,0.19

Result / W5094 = -1.8 angstrom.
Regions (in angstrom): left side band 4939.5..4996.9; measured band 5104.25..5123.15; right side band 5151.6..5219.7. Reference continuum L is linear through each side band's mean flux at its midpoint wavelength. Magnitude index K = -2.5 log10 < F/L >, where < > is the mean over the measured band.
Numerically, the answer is -0.06 mag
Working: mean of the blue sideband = 5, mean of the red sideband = 3.95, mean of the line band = 4.56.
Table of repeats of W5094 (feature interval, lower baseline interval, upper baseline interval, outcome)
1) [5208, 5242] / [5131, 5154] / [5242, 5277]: -1.3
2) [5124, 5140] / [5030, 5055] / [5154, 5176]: -1.4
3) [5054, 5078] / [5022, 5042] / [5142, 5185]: -1.6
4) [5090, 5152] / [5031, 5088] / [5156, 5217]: -2.3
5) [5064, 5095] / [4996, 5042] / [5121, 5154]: -0.5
